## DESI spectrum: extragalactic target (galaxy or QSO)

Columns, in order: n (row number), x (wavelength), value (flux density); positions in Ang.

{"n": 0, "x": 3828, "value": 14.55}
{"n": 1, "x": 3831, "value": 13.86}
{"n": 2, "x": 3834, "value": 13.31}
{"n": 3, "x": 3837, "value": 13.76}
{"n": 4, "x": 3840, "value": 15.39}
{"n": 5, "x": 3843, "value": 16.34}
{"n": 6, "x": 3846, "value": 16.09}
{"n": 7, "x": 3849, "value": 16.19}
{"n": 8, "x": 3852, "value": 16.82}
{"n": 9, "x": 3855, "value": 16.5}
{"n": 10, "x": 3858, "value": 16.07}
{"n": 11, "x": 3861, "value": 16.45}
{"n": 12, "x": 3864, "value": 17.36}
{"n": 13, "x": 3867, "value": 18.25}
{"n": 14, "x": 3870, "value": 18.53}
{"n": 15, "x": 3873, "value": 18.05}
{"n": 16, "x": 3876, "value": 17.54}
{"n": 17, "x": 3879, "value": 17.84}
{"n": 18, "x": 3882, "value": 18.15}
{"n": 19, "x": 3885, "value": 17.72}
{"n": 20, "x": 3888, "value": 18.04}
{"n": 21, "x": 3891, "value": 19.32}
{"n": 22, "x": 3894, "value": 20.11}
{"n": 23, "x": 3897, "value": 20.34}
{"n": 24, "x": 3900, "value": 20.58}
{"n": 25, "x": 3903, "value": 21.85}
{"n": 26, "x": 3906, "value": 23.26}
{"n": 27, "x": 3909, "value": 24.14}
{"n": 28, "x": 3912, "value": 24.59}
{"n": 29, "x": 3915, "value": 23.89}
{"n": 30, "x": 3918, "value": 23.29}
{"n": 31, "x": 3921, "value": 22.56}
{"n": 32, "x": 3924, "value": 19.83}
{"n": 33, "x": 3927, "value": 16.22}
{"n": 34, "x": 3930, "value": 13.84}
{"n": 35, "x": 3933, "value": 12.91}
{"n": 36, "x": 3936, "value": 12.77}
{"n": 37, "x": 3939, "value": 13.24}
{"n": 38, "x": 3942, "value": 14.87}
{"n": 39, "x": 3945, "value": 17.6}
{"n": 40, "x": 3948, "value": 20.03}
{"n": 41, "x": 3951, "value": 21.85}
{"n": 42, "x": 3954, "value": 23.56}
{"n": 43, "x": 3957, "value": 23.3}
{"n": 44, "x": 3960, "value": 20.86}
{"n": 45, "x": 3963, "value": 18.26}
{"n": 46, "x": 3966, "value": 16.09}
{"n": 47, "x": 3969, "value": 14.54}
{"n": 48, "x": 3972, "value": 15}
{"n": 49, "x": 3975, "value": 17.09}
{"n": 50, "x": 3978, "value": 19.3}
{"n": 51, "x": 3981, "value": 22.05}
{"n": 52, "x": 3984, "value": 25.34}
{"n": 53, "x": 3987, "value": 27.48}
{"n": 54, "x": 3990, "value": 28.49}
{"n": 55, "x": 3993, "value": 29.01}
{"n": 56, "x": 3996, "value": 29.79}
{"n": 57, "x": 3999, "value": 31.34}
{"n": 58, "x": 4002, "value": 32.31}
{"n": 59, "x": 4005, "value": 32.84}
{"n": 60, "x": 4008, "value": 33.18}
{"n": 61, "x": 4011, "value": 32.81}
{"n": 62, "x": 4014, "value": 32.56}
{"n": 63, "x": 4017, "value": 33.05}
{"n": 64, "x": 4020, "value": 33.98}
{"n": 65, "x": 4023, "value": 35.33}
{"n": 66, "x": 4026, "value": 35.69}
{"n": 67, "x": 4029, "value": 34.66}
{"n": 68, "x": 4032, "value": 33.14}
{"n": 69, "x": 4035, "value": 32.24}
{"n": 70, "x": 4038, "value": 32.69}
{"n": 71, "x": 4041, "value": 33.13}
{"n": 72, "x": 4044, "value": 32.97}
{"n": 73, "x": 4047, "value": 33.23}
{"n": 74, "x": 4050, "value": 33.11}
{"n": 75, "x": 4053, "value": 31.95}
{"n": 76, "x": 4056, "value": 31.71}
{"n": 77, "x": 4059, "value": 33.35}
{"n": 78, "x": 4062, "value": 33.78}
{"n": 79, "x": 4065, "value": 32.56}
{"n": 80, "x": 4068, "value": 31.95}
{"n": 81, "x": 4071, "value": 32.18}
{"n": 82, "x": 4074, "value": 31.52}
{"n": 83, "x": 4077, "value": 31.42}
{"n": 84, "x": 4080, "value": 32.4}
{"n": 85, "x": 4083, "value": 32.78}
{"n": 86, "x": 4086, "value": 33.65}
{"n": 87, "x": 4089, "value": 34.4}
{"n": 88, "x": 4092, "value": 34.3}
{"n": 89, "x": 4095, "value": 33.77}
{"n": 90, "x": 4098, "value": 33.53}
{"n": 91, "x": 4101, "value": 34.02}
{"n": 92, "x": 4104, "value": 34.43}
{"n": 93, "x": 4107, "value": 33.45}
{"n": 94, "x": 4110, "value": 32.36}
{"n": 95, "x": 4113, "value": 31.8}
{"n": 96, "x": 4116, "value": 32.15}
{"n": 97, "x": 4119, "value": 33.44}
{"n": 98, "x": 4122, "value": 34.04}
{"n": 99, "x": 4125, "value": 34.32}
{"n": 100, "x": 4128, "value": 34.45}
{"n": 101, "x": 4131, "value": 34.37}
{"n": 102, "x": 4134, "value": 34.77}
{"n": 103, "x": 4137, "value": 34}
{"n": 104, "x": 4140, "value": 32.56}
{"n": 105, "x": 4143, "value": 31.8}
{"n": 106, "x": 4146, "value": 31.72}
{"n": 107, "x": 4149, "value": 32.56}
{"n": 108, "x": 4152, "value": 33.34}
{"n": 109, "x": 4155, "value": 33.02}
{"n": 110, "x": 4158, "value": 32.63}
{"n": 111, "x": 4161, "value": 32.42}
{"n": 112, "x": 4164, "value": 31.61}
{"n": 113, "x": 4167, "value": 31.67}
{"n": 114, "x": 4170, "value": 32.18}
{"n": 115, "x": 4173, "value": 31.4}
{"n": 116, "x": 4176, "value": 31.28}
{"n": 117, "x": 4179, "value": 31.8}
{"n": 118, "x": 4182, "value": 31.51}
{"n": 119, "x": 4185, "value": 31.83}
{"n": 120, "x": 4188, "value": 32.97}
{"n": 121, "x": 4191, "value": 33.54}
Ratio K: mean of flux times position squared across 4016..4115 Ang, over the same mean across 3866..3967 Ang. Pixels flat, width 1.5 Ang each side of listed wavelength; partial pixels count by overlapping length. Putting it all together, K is 1.86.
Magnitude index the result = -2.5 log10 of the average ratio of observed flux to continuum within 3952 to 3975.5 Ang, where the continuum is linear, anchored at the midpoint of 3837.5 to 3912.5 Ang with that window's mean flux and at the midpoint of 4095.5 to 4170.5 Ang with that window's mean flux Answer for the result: 0.24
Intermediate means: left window 18.5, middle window 18.7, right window 33.1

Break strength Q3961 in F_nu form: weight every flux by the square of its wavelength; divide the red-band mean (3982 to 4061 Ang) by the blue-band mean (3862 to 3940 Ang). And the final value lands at 1.79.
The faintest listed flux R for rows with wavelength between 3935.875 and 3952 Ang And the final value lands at 12.77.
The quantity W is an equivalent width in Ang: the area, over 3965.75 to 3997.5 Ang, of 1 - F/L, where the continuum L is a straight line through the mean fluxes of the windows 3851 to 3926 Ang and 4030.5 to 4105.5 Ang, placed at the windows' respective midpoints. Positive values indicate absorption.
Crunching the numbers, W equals 5.1 Ang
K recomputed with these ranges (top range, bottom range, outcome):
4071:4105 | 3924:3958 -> 2.06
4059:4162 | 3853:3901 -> 2.05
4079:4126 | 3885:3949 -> 1.92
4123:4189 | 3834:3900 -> 2.17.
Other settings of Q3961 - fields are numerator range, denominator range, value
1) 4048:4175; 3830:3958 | 2.00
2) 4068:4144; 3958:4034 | 1.28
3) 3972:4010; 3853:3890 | 1.63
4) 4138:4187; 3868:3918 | 1.81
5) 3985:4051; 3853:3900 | 1.92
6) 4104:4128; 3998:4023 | 1.06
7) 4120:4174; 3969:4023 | 1.27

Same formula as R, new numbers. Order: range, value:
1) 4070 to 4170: 31.42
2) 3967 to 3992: 14.54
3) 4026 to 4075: 31.52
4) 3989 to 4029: 28.49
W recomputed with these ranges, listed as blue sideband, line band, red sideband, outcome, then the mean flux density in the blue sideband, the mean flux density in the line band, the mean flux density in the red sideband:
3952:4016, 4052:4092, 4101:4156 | -3.47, 25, 32.7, 33.3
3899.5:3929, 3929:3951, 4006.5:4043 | 8.19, 21.9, 15.5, 33.5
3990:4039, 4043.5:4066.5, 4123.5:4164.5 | -0.01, 32.7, 32.8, 33.1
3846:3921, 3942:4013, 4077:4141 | 4.46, 19.4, 23.9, 33.5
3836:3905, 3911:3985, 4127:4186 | 9.79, 17.8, 18.8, 32.5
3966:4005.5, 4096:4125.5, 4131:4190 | -3.11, 24.4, 33.3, 32.4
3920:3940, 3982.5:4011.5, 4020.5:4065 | -4.30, 15.8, 30.2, 33.3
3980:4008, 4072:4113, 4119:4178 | -2.18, 29.1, 33.2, 32.9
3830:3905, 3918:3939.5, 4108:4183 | 4.33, 17.4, 16.5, 32.7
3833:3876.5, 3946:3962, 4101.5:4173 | 0.43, 16.5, 21.7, 33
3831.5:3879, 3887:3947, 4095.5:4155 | 2.79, 16.4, 19.2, 33.3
